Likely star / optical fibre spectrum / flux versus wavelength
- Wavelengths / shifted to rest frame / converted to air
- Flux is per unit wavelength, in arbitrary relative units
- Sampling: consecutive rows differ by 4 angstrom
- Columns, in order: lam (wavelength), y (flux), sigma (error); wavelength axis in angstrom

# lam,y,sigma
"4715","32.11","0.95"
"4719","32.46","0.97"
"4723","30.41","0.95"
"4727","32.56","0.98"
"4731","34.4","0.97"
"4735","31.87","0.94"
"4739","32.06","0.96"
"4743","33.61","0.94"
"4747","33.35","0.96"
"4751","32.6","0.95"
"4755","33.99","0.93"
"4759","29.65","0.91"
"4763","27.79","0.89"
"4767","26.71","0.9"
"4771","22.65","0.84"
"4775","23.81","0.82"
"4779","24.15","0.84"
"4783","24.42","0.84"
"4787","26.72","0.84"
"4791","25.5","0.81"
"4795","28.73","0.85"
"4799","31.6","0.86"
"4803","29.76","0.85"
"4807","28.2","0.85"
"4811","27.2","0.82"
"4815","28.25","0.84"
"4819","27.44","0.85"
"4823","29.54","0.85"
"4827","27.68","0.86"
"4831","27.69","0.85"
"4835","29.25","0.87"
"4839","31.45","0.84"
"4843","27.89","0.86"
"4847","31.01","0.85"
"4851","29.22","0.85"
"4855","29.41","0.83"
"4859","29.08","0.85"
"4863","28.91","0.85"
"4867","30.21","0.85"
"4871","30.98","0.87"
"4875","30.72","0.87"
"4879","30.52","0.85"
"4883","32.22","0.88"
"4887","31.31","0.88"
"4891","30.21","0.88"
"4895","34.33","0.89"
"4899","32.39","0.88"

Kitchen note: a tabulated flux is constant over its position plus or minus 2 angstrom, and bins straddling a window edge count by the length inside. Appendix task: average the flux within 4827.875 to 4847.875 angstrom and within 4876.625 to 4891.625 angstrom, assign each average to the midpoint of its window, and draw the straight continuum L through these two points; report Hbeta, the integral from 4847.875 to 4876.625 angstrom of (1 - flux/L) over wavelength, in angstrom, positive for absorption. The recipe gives 0.4 angstrom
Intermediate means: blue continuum 29.3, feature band 29.8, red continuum 31.1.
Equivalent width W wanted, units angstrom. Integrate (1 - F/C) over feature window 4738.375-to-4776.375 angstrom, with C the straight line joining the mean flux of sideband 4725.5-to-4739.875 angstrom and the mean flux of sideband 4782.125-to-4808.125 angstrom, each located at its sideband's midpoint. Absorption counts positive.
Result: 1.6 angstrom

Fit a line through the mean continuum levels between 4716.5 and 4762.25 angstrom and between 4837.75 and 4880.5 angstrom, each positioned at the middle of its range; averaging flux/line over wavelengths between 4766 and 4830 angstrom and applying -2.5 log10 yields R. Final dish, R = 0.153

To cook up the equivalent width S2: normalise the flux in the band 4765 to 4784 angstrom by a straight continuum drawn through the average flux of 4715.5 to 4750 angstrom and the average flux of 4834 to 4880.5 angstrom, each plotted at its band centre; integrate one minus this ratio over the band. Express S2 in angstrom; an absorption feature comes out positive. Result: 4.4 angstrom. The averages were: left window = 32.6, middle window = 24.3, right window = 29.9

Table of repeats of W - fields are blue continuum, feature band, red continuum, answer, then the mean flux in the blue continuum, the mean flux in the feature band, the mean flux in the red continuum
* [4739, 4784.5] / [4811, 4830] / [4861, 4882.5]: 1.0 angstrom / 28.6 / 28.1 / 30.4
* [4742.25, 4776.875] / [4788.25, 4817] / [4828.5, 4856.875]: 0.9 angstrom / 29.2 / 28.4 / 29.4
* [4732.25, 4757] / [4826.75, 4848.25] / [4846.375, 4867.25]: 0.6 angstrom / 33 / 29.2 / 29.5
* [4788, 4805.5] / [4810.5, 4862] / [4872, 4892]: 1.6 angstrom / 28.8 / 28.9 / 31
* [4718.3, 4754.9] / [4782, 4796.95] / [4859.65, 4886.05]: 2.5 angstrom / 32.7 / 26.5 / 30.5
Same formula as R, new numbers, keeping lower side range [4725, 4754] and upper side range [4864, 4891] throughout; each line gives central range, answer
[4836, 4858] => 0.06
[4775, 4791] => 0.28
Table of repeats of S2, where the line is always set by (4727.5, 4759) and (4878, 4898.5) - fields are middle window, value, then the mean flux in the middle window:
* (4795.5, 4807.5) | 0.94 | 29.9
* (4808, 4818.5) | 1.51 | 27.7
